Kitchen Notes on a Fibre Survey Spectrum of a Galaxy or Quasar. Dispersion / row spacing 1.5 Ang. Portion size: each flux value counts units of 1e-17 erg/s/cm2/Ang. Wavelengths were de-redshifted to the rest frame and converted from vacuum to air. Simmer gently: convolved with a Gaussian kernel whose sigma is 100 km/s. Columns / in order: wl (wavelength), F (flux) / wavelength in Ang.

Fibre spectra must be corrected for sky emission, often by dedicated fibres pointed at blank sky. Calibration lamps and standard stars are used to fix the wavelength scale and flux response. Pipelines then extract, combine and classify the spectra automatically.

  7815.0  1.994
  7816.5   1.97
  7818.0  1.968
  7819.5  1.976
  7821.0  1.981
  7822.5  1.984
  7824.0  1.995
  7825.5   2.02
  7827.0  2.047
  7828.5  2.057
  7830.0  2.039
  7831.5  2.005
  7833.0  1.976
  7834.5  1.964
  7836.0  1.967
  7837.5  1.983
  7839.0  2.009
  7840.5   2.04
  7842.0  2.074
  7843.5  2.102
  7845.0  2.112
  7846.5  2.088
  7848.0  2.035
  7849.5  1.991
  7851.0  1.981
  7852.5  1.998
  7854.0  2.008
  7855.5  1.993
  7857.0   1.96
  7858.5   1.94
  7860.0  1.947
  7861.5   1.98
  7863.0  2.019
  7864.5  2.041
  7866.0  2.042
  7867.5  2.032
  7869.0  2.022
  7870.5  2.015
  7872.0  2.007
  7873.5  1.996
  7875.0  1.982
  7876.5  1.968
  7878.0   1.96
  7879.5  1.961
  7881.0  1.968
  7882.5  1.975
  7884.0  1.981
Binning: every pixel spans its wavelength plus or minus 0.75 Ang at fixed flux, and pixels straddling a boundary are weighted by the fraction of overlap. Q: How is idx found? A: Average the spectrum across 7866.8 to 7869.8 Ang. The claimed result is 2.03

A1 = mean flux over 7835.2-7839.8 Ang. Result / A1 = 1.99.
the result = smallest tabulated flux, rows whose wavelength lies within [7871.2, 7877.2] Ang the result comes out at 1.968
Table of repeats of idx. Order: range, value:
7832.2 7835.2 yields 1.97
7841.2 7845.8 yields 2.1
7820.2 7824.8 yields 1.99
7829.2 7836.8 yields 1.99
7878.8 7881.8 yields 1.96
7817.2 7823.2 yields 1.98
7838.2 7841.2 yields 2.02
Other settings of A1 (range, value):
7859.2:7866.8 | 2.01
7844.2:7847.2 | 2.1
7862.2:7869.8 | 2.03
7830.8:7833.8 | 1.99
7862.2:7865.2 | 2.03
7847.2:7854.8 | 2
